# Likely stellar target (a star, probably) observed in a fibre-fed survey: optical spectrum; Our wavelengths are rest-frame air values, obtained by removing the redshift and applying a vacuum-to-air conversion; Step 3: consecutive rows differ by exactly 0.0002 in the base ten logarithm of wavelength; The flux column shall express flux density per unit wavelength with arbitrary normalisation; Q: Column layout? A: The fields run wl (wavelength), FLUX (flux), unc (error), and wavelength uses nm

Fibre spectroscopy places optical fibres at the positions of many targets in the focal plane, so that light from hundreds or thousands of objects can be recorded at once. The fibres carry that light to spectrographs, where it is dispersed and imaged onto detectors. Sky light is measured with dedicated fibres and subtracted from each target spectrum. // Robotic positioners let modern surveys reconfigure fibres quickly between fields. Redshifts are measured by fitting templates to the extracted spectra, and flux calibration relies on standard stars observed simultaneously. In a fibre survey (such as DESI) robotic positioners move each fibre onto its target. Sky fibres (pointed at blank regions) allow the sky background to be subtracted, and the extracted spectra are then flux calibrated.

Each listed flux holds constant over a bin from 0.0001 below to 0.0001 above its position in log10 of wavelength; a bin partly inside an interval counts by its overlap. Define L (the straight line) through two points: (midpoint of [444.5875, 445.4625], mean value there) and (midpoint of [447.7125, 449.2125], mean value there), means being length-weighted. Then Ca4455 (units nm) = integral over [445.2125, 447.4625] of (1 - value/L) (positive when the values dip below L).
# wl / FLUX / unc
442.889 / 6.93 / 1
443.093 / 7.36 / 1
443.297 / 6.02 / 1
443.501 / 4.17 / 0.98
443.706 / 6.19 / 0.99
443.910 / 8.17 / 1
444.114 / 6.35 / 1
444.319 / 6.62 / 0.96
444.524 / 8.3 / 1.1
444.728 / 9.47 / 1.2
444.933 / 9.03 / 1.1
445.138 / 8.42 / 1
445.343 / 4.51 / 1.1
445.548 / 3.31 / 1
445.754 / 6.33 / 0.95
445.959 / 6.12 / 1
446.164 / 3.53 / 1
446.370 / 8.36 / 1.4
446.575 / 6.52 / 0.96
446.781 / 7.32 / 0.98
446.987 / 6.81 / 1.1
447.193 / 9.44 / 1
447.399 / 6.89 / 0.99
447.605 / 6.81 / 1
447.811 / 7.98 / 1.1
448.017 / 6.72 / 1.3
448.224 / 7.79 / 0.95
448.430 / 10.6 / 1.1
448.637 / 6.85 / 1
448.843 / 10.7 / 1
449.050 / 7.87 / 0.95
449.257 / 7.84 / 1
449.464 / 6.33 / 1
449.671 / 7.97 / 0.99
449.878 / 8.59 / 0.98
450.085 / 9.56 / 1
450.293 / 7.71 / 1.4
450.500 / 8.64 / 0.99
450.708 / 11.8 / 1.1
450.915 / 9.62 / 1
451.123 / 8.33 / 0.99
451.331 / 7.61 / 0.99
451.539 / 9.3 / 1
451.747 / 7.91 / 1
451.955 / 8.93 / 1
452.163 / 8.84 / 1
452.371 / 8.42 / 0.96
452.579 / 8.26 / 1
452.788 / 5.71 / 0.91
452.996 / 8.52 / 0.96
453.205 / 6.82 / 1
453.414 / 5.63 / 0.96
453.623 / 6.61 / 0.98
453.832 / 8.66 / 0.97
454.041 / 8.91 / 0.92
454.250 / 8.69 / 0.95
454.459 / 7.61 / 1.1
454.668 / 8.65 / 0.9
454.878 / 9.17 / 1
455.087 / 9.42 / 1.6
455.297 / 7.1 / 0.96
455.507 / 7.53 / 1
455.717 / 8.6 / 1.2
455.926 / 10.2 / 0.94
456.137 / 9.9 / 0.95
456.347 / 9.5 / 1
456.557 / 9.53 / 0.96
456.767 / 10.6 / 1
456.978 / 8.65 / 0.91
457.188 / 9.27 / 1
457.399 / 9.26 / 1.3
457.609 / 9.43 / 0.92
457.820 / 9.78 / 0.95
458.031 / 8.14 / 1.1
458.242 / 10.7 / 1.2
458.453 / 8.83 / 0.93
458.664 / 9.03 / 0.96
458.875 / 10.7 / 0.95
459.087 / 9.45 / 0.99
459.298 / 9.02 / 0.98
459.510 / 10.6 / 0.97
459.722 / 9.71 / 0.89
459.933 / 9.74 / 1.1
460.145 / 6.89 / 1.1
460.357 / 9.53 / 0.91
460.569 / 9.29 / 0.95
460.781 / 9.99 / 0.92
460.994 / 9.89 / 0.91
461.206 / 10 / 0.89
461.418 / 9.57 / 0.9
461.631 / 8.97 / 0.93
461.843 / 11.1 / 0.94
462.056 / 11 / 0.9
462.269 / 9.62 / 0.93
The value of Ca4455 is 0.48 nm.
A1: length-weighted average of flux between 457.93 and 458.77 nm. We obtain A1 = 9.19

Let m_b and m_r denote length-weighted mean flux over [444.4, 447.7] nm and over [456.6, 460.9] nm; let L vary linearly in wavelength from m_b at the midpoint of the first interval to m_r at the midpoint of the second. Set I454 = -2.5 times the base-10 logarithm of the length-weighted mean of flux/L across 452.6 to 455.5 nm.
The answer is 0.095 mag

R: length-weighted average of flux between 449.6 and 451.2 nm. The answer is 9.06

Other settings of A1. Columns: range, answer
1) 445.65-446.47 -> 6.07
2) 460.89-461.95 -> 9.91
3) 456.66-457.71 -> 9.45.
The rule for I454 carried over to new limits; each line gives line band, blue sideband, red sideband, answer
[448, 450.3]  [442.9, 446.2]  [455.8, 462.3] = -0.10 mag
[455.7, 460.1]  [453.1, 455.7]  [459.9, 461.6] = -0.10 mag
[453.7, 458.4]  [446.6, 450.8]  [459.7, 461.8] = -0.01 mag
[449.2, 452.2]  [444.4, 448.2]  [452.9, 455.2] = -0.13 mag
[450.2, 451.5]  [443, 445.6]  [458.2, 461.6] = -0.13 mag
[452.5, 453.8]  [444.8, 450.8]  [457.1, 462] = 0.21 mag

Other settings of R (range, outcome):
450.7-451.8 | 8.91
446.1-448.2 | 7.13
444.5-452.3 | 7.86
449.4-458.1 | 8.58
